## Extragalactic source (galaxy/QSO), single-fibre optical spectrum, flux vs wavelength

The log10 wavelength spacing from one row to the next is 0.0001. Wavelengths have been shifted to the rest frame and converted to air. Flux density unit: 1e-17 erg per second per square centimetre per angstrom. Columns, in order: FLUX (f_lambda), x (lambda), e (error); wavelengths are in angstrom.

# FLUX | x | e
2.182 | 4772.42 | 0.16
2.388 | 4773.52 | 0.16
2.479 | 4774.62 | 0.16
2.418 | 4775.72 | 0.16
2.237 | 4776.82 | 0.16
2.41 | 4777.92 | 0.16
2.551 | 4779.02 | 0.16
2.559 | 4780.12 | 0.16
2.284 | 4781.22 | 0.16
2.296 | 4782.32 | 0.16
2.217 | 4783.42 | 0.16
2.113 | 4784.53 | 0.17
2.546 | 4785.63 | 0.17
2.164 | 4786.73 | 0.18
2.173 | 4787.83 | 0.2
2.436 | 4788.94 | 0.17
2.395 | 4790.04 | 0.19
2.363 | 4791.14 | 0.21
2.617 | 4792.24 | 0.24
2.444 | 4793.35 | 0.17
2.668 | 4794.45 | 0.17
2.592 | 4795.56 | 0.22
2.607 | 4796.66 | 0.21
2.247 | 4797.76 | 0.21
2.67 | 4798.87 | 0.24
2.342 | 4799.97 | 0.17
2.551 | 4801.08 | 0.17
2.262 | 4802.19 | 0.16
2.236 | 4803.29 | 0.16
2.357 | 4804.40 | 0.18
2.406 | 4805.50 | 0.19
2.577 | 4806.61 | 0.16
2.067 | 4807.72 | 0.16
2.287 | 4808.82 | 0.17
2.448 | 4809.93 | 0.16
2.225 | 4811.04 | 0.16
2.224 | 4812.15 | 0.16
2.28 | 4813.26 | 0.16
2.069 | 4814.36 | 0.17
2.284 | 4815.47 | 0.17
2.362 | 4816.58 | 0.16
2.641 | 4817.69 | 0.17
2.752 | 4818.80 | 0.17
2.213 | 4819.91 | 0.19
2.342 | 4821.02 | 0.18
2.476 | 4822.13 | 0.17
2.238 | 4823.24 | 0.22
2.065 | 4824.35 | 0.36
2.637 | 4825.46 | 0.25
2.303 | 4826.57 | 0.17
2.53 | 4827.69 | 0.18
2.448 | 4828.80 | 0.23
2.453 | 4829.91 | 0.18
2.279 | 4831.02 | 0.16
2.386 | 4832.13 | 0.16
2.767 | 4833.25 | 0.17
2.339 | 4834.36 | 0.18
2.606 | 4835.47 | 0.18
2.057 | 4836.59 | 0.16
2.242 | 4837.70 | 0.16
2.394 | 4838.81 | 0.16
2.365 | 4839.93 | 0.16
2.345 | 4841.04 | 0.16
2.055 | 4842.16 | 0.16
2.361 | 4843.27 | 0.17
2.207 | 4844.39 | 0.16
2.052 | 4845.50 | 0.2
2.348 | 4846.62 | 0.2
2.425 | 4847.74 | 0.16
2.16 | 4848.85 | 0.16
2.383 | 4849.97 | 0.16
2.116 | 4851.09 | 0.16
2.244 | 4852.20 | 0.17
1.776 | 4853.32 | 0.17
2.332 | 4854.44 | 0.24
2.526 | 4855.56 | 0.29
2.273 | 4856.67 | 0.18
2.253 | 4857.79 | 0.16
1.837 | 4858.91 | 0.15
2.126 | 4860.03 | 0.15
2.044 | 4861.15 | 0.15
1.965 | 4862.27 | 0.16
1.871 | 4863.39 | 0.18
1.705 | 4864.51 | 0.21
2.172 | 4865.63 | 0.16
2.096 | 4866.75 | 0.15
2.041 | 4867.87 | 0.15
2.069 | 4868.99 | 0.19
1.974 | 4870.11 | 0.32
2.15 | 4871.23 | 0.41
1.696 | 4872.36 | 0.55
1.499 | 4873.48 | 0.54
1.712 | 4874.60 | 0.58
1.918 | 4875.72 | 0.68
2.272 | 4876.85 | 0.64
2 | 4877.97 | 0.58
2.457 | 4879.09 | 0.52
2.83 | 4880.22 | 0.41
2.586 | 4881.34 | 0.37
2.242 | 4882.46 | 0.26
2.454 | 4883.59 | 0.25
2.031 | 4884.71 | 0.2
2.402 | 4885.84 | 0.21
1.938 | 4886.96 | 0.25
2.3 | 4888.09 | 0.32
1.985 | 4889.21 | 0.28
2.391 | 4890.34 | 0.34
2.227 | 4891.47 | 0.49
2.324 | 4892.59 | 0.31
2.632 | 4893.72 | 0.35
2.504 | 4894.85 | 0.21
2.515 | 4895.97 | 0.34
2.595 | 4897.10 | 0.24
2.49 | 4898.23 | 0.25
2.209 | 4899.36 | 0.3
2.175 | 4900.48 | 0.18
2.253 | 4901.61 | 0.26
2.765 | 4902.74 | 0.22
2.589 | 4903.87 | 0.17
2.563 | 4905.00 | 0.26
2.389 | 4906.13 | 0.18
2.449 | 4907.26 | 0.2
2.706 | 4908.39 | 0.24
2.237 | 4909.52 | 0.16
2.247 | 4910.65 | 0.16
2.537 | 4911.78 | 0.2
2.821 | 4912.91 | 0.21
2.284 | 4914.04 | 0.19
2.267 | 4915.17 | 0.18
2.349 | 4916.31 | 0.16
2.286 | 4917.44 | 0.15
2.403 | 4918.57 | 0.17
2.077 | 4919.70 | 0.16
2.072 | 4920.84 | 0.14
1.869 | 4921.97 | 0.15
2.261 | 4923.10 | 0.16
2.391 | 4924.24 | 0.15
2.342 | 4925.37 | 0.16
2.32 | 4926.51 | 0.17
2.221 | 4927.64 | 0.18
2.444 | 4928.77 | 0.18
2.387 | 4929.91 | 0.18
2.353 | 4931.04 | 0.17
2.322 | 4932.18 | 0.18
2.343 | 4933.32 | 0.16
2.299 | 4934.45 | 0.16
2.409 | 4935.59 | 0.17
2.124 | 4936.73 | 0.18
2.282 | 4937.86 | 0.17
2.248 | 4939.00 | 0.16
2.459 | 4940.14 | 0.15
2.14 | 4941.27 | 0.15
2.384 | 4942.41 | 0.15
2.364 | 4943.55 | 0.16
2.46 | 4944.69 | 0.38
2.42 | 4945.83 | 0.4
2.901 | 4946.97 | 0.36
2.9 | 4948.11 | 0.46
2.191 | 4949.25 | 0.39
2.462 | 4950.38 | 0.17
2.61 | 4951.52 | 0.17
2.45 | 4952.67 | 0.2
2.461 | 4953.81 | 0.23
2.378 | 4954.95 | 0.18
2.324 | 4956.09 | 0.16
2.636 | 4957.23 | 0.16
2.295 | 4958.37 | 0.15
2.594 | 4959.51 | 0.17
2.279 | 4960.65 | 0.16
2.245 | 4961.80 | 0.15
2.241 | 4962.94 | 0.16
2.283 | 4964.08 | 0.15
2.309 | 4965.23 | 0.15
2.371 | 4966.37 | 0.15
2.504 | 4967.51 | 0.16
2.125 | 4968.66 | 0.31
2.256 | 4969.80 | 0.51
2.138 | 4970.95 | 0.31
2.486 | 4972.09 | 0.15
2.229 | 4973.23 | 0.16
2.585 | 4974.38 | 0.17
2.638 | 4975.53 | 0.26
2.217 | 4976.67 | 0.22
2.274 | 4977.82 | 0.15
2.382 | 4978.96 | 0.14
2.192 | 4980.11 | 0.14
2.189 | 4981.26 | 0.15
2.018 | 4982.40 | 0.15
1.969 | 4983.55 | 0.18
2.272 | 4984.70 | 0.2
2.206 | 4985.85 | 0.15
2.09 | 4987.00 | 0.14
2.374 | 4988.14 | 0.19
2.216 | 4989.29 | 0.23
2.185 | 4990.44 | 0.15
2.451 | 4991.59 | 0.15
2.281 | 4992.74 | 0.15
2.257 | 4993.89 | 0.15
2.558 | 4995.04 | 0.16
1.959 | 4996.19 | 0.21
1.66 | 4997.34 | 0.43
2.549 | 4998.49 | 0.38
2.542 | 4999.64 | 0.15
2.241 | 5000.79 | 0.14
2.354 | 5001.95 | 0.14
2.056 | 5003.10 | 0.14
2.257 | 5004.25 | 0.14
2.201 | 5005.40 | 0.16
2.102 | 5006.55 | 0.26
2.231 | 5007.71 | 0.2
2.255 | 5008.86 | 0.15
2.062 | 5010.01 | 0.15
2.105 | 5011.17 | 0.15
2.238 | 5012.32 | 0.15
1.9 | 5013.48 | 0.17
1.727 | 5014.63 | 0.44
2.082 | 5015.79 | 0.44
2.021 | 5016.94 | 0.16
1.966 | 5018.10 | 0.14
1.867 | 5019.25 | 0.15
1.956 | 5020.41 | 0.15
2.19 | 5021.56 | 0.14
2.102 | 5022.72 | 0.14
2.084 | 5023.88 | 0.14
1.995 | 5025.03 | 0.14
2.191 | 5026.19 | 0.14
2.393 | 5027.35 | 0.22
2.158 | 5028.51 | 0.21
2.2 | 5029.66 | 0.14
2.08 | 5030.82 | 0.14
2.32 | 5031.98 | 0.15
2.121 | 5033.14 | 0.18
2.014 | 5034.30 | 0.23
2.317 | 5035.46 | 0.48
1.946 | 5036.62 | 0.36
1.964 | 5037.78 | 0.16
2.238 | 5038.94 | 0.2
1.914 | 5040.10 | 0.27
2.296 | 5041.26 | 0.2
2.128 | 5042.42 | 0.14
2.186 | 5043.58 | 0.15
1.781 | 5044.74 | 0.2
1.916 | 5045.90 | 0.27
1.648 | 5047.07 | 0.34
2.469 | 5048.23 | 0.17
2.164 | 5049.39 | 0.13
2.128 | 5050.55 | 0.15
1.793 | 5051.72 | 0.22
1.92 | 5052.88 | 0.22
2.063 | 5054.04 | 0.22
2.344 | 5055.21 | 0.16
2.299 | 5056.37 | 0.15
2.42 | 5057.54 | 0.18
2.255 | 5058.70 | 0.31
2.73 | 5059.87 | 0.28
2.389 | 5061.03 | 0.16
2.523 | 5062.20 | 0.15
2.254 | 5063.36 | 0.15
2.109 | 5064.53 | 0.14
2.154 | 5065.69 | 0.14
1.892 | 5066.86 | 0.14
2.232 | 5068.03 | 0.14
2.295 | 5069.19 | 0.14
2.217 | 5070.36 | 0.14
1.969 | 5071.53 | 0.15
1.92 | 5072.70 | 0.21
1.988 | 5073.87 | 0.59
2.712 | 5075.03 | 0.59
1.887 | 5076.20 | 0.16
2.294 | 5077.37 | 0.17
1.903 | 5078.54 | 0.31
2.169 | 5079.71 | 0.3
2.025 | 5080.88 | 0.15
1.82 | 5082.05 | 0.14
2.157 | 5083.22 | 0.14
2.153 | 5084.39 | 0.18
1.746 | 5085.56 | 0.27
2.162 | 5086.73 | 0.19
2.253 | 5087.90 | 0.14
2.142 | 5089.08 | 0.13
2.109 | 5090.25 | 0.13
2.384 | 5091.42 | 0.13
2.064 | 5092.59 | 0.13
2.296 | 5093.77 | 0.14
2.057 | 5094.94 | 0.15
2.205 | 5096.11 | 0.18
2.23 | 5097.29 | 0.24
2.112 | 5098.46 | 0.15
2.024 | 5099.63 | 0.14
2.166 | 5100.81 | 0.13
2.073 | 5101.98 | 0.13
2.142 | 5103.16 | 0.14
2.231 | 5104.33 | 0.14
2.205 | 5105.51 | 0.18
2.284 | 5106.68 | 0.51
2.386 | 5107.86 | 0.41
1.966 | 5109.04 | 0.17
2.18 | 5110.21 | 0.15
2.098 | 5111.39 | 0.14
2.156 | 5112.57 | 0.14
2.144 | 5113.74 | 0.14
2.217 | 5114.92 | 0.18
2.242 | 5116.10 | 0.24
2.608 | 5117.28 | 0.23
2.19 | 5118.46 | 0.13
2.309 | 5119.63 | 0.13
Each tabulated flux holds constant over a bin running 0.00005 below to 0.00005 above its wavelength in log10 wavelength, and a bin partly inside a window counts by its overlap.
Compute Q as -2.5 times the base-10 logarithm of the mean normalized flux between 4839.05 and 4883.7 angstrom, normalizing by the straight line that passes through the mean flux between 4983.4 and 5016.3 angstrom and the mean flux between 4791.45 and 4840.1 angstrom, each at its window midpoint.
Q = 0.10 mag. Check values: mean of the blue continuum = 2.39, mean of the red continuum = 2.19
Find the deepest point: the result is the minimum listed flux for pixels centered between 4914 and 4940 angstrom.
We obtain 1.869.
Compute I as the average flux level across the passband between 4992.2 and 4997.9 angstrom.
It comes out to 2.14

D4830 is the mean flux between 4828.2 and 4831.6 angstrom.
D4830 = 2.4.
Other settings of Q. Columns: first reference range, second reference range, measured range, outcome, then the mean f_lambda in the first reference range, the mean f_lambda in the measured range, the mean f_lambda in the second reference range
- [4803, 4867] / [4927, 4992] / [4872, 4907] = 0.01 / 2.28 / 2.29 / 2.34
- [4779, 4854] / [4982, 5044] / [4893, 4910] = -0.10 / 2.35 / 2.47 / 2.15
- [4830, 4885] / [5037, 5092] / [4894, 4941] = -0.09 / 2.19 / 2.36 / 2.14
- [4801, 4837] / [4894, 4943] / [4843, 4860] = 0.07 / 2.37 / 2.21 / 2.36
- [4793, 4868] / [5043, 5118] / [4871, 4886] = 0.06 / 2.3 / 2.15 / 2.16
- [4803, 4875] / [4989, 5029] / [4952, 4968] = -0.10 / 2.23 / 2.38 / 2.15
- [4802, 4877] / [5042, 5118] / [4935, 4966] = -0.10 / 2.23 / 2.4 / 2.16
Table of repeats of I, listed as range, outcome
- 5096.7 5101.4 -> 2.13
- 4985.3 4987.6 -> 2.16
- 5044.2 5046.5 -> 1.84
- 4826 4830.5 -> 2.43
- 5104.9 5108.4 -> 2.29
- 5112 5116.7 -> 2.19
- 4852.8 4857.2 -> 2.23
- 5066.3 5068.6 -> 2.06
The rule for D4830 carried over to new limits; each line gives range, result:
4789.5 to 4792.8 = 2.46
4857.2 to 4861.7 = 2.06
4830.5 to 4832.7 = 2.33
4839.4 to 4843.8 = 2.28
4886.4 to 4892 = 2.17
